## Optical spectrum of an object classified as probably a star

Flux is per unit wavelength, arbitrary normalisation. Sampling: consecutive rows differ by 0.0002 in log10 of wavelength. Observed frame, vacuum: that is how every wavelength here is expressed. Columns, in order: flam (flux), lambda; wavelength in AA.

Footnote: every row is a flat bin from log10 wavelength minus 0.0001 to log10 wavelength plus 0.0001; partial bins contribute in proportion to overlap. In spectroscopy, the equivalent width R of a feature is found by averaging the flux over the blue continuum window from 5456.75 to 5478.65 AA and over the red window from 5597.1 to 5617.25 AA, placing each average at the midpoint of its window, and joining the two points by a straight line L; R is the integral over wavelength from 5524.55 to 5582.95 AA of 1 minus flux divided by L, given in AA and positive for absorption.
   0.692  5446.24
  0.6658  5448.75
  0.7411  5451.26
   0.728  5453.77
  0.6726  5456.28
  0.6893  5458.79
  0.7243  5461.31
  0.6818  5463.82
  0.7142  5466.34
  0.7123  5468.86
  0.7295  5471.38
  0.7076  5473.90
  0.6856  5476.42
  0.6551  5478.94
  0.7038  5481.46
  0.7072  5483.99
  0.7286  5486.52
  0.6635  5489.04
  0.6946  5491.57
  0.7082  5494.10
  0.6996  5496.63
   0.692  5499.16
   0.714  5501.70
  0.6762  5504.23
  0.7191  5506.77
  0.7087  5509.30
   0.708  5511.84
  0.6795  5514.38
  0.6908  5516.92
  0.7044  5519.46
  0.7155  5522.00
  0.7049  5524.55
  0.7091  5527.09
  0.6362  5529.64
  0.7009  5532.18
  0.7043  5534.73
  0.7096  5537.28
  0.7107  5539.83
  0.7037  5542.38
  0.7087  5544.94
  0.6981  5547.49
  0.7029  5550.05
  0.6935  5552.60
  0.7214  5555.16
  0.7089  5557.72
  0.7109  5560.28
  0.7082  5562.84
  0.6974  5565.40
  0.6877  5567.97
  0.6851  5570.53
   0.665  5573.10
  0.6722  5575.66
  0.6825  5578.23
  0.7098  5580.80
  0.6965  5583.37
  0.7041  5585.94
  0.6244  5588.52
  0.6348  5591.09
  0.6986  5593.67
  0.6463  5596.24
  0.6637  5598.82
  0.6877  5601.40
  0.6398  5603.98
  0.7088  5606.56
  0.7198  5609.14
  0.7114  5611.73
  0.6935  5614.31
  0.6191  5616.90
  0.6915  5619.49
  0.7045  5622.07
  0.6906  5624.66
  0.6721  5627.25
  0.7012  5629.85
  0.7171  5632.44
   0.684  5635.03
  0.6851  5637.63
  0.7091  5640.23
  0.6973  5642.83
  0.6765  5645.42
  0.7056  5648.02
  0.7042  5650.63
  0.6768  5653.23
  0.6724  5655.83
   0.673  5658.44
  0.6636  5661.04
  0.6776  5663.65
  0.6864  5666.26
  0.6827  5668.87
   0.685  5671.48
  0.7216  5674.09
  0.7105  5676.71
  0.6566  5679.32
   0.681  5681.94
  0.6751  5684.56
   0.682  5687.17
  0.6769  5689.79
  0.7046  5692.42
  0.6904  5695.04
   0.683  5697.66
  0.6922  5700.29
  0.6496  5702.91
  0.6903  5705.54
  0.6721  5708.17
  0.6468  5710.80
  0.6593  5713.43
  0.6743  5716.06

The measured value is -0.6 AA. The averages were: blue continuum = 0.702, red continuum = 0.682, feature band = 0.697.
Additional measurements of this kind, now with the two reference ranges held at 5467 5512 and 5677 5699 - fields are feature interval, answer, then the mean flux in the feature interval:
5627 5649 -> -0.26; 0.695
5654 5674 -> 0.14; 0.68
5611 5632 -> 0.08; 0.686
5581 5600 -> 0.61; 0.669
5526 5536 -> 0.14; 0.687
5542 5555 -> -0.14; 0.703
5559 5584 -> 0.07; 0.691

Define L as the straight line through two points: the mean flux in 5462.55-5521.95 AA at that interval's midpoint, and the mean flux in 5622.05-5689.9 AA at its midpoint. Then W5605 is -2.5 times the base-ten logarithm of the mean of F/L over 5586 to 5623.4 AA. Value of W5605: 0.03 mag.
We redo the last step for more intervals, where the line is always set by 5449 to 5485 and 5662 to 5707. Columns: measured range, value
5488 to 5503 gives 0.01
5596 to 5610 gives 0.02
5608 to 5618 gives 0.01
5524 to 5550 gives 0.00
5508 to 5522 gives 0.00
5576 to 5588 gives 0.00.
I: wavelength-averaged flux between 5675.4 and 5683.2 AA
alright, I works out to 0.683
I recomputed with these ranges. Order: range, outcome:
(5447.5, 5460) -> 0.7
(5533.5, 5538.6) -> 0.707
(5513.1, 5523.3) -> 0.697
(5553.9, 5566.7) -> 0.709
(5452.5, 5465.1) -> 0.699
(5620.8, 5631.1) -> 0.692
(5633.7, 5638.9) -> 0.685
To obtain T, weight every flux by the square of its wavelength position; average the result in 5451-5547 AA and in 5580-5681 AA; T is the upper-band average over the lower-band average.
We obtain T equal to 1.02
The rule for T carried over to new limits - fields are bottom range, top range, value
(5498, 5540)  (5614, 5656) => 1.03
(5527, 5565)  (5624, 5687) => 1.02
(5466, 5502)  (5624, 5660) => 1.04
